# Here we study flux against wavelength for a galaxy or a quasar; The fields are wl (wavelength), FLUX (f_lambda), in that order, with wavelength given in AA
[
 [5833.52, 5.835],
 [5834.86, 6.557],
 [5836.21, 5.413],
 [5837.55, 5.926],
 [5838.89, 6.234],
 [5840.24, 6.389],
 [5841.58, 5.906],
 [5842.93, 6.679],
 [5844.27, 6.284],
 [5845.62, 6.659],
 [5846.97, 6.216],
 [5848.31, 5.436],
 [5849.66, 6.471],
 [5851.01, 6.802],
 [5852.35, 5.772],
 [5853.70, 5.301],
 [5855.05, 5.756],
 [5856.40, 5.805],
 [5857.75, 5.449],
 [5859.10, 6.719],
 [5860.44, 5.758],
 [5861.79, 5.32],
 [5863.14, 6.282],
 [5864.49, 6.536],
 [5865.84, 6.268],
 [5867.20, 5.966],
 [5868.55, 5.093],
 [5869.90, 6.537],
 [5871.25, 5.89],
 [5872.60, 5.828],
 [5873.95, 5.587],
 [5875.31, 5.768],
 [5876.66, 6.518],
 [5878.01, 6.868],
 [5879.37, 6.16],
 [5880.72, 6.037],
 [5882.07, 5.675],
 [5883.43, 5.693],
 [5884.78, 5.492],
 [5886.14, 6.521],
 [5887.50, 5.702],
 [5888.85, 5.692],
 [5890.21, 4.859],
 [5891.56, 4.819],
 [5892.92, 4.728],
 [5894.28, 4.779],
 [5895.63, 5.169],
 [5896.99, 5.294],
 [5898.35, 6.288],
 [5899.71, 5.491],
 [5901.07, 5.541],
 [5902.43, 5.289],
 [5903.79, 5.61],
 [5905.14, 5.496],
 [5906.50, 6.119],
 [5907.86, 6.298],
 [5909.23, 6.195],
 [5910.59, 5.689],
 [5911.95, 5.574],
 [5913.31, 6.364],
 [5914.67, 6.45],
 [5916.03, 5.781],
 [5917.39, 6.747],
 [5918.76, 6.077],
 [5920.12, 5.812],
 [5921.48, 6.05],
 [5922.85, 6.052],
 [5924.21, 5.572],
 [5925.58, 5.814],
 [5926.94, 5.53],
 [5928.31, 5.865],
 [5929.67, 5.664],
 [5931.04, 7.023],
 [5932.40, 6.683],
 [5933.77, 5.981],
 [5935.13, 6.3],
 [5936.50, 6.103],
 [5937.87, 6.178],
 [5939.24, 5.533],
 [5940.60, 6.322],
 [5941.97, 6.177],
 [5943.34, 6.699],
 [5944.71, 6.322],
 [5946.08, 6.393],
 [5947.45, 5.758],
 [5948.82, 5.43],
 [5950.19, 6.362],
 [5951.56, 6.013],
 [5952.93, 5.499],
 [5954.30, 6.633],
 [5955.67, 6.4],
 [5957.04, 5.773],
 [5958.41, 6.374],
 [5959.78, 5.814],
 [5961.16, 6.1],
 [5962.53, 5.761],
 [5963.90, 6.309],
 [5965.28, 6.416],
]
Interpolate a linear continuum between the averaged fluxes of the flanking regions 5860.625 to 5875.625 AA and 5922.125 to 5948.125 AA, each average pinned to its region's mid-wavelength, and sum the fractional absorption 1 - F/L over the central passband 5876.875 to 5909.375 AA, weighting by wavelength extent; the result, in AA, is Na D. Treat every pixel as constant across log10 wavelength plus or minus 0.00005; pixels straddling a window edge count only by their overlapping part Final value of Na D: 1.7 AA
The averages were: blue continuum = 5.91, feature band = 5.66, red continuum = 6.1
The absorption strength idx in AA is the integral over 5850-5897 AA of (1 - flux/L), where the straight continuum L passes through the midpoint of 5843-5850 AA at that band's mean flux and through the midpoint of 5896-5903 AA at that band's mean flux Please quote 0.81 AA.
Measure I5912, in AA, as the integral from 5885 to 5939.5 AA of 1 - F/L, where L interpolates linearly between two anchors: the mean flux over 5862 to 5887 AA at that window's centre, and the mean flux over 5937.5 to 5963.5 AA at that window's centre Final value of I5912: 2.1 AA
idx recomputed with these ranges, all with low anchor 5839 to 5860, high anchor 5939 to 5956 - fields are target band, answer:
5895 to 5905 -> 1.0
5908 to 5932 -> 0.4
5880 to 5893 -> 1.2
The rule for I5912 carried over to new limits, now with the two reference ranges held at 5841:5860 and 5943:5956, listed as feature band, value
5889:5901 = 1.7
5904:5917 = 0.2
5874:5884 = 0.0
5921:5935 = 0.2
